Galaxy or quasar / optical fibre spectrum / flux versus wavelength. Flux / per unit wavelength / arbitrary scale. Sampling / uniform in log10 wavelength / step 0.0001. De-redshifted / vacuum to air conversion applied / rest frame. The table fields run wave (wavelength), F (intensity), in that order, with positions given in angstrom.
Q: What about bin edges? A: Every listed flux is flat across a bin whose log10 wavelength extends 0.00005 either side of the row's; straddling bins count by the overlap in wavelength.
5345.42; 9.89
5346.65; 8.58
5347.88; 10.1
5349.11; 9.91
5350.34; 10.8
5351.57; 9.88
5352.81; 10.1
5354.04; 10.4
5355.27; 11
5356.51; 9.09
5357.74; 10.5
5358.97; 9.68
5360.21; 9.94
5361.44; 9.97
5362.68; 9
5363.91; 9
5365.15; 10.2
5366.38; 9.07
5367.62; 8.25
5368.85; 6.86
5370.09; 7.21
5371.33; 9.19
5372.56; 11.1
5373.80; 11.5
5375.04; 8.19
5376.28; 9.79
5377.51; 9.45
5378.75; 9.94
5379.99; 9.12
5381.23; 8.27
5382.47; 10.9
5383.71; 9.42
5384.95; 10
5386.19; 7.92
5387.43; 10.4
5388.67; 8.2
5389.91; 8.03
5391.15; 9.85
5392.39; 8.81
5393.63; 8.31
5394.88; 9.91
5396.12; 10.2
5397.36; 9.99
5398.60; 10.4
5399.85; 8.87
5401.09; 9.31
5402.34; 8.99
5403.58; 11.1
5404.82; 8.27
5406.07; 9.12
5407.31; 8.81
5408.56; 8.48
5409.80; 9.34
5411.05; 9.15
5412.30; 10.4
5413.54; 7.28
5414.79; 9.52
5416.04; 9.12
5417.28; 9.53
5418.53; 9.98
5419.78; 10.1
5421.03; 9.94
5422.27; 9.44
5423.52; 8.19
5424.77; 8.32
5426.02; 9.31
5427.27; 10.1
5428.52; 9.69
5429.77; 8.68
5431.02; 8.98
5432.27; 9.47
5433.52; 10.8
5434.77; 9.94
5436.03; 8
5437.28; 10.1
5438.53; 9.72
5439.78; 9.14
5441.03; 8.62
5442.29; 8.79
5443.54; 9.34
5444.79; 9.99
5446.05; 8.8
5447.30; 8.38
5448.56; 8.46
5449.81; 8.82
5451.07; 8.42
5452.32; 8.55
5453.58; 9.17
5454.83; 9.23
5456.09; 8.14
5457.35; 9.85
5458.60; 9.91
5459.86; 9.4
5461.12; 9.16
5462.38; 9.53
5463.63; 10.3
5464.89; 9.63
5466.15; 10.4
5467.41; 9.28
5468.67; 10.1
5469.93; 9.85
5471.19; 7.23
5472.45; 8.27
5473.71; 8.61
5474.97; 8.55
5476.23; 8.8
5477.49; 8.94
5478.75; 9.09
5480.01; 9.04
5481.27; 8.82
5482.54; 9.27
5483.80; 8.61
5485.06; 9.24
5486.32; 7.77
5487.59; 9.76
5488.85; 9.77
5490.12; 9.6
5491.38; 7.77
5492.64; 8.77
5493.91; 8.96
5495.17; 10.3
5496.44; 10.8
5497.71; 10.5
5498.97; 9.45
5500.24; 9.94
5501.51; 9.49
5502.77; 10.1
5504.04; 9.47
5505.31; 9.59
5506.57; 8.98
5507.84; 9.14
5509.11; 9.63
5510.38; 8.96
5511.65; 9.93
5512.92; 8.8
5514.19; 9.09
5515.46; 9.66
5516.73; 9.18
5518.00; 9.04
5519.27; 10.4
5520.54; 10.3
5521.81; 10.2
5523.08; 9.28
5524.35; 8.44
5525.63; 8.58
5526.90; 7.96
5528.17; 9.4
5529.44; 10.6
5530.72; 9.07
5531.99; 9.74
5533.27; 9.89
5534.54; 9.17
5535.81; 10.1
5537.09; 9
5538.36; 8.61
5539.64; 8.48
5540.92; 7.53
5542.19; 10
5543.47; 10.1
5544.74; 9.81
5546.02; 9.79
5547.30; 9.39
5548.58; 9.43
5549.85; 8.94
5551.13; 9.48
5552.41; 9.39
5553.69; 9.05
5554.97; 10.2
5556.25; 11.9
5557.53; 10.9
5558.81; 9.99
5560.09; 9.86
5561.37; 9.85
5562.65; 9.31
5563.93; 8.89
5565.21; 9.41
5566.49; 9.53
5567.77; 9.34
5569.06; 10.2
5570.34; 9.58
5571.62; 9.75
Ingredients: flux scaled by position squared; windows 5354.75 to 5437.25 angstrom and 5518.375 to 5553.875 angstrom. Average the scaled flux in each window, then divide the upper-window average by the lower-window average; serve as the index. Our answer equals 1.05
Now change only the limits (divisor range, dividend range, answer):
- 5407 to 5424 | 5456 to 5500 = 1.02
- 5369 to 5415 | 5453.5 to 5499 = 1.03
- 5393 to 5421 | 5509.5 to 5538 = 1.05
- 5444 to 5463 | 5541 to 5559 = 1.12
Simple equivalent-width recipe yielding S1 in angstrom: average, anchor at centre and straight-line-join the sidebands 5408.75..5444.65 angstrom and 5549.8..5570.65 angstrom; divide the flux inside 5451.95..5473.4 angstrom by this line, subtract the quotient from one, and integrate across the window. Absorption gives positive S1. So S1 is 0.34 angstrom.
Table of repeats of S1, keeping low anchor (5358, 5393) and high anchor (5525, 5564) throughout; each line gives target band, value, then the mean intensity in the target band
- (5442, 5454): 0.65 angstrom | 8.87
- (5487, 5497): -0.02 angstrom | 9.46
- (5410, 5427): 0.11 angstrom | 9.27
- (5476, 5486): 0.50 angstrom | 8.95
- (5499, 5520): -0.02 angstrom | 9.46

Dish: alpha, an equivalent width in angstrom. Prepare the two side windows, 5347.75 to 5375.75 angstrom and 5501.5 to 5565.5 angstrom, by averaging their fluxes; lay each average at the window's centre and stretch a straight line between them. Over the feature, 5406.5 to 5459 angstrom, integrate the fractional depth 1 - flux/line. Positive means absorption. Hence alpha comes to 2.0 angstrom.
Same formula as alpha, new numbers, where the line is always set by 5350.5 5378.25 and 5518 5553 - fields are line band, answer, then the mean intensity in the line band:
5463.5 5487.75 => 1.00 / 9.04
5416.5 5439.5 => 0.05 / 9.46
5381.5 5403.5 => 0.24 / 9.41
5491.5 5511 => -0.32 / 9.56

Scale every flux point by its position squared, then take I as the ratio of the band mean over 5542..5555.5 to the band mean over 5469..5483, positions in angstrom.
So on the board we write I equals 1.12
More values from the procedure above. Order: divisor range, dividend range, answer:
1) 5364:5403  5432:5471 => 1.03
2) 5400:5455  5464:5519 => 1.03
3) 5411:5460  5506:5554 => 1.05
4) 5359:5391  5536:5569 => 1.10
